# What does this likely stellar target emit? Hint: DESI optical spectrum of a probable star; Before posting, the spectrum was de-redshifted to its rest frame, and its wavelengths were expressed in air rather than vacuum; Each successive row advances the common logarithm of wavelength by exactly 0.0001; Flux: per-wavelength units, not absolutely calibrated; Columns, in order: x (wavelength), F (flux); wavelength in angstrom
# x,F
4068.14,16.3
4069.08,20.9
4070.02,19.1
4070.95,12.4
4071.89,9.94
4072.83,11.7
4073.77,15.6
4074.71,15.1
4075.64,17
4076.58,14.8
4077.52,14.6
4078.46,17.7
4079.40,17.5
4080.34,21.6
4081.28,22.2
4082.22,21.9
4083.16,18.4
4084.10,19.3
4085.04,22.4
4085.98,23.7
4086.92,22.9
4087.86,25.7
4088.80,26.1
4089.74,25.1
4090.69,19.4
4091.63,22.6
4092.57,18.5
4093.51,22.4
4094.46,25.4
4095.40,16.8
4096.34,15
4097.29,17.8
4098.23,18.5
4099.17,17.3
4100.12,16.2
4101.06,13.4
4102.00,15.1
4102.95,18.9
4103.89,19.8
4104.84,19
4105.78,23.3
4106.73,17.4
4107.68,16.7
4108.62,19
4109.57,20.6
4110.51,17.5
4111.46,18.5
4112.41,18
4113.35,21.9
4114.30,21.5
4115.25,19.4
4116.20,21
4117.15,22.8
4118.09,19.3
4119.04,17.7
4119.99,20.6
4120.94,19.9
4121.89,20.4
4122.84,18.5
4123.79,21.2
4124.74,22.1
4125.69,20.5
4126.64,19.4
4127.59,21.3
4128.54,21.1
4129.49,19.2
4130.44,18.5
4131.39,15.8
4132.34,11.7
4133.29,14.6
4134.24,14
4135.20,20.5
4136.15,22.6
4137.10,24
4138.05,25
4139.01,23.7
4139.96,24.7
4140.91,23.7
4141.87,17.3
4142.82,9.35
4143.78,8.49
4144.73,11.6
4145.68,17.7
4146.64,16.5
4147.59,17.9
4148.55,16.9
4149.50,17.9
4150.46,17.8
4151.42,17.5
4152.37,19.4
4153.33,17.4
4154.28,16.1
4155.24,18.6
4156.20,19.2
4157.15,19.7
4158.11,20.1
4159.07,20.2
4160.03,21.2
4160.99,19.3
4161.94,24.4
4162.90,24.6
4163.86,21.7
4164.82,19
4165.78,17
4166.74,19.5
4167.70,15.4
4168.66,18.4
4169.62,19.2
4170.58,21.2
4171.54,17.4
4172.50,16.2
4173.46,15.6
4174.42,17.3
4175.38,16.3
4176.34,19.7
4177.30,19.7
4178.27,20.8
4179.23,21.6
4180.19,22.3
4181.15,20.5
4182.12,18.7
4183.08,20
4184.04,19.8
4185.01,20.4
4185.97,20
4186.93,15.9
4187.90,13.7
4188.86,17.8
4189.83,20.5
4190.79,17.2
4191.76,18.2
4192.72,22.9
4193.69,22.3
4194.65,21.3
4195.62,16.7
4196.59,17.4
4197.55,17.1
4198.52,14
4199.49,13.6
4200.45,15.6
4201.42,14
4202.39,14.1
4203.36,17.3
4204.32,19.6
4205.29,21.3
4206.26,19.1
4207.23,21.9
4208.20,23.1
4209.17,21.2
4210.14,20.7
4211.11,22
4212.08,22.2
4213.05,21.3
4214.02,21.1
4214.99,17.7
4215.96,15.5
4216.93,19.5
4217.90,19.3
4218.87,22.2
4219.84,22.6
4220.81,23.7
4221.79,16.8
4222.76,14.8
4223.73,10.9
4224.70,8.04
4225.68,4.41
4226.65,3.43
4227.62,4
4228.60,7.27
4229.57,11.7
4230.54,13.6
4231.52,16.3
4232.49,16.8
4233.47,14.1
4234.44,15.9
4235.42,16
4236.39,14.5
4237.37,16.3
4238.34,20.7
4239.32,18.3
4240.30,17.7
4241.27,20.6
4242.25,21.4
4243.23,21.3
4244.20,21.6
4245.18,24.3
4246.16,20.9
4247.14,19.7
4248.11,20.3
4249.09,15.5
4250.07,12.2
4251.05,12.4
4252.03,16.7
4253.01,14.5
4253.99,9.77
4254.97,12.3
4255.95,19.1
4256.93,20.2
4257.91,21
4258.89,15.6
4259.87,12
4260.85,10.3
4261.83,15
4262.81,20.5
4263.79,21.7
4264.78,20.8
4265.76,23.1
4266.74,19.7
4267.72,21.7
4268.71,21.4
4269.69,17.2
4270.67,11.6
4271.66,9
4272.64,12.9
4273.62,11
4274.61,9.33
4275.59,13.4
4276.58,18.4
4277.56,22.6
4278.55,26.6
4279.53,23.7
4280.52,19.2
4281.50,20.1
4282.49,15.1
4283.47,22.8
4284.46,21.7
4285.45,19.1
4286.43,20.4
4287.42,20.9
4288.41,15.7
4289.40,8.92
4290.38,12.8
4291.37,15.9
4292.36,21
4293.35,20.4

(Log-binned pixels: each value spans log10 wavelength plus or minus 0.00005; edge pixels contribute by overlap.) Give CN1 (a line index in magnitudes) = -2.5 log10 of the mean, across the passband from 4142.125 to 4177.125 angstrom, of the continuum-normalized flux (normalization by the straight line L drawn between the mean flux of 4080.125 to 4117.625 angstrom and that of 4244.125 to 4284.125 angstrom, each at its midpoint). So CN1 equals 0.07 mag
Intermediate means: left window 20.1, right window 17.4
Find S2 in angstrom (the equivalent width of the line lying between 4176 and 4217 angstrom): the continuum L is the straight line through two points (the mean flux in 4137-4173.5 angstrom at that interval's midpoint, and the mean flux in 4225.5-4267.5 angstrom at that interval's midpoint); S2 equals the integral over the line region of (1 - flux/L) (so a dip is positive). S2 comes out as -3.4 angstrom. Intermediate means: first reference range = 18.7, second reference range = 16.3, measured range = 19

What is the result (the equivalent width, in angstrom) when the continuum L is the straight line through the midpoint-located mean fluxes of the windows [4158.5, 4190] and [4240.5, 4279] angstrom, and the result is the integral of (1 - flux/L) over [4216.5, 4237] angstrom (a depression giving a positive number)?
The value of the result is 4.55 angstrom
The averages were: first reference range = 19.2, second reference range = 17.4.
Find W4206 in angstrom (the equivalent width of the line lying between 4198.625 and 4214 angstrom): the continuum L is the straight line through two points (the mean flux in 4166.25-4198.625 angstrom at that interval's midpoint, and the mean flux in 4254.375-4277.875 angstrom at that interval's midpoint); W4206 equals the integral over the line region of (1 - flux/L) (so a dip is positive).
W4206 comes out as -0.8 angstrom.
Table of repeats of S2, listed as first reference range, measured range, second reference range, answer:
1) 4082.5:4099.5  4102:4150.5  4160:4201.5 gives 2.92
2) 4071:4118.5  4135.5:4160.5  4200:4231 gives -0.95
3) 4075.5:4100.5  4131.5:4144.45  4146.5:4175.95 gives 0.60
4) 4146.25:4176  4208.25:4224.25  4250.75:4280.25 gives -1.65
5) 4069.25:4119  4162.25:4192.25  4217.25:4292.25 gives -1.91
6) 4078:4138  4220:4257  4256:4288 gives 5.86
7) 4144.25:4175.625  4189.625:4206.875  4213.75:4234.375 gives -1.97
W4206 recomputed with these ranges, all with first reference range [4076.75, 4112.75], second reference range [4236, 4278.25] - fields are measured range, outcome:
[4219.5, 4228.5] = 3.06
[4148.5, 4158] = 0.28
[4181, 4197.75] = -0.64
